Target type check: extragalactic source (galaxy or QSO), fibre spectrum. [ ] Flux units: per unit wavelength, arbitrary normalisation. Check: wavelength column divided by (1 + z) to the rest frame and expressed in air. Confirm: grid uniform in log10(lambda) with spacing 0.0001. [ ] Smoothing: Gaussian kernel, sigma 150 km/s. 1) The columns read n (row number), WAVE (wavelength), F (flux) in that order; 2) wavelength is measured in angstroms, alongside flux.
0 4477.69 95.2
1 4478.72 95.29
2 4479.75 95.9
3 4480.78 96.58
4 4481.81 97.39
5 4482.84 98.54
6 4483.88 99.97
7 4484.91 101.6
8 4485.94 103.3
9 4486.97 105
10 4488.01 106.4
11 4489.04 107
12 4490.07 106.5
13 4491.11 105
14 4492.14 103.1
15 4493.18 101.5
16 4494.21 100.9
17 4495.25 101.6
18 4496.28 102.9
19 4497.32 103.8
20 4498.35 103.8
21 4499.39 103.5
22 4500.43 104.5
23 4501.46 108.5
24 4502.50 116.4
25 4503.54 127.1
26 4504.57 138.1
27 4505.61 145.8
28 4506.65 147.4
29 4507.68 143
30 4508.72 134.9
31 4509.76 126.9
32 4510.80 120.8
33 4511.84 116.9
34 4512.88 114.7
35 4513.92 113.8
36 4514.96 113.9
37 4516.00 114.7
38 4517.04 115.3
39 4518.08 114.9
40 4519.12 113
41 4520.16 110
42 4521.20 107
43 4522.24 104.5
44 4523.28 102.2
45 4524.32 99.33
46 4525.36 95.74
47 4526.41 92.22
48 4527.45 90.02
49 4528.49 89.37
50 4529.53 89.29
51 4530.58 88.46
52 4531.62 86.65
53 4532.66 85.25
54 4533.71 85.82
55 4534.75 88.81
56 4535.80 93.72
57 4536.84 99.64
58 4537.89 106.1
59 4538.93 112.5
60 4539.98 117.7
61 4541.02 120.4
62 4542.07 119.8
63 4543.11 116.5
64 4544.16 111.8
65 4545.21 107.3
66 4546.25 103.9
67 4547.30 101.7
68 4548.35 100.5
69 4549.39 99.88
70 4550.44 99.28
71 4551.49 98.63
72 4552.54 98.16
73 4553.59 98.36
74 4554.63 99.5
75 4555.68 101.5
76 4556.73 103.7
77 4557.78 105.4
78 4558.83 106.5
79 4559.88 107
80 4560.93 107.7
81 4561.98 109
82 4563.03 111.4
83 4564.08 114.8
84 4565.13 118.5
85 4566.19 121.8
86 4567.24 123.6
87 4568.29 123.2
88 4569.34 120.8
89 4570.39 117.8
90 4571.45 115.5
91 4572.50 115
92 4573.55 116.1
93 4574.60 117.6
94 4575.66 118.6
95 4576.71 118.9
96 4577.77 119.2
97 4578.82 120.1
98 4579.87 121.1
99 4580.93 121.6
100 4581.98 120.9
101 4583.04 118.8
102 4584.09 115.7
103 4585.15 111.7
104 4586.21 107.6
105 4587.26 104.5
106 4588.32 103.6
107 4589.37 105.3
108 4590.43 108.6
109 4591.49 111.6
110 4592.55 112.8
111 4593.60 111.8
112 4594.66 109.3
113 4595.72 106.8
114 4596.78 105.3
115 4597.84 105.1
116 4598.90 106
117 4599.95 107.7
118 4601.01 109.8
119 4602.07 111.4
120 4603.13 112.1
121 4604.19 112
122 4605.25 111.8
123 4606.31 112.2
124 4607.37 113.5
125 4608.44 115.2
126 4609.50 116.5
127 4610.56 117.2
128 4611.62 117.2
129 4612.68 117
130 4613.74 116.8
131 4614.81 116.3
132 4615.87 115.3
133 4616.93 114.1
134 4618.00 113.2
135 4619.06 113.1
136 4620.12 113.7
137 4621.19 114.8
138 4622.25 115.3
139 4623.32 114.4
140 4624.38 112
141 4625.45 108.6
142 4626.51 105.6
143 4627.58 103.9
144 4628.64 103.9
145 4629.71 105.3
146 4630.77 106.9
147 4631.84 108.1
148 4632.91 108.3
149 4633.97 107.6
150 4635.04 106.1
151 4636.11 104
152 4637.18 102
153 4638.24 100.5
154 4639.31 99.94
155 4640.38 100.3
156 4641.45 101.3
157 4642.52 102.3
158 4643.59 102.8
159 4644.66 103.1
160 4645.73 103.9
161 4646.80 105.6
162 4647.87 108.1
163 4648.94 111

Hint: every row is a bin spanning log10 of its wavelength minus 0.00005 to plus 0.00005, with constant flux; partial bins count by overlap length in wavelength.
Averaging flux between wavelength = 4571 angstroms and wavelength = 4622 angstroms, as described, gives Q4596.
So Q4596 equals 113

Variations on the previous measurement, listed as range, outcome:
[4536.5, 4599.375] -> 111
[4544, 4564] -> 104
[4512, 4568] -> 105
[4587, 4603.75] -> 108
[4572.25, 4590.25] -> 115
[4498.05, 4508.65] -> 125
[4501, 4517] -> 125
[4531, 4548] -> 103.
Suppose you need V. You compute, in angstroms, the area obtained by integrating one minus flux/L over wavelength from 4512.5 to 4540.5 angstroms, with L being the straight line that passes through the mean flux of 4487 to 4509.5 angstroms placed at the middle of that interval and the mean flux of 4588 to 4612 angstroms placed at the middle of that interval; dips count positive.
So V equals 2.97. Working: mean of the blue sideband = 115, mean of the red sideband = 111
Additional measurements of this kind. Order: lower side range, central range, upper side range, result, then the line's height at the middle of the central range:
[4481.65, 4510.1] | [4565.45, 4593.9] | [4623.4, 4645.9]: -2.1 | 108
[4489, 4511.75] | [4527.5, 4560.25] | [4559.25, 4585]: 4.4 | 117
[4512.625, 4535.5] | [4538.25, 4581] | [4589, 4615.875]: -2.5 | 106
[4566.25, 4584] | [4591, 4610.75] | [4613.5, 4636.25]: 0.7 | 115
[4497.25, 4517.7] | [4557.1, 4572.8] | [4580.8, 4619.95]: 0.1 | 115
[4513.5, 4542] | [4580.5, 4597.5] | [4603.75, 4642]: -0.6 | 107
